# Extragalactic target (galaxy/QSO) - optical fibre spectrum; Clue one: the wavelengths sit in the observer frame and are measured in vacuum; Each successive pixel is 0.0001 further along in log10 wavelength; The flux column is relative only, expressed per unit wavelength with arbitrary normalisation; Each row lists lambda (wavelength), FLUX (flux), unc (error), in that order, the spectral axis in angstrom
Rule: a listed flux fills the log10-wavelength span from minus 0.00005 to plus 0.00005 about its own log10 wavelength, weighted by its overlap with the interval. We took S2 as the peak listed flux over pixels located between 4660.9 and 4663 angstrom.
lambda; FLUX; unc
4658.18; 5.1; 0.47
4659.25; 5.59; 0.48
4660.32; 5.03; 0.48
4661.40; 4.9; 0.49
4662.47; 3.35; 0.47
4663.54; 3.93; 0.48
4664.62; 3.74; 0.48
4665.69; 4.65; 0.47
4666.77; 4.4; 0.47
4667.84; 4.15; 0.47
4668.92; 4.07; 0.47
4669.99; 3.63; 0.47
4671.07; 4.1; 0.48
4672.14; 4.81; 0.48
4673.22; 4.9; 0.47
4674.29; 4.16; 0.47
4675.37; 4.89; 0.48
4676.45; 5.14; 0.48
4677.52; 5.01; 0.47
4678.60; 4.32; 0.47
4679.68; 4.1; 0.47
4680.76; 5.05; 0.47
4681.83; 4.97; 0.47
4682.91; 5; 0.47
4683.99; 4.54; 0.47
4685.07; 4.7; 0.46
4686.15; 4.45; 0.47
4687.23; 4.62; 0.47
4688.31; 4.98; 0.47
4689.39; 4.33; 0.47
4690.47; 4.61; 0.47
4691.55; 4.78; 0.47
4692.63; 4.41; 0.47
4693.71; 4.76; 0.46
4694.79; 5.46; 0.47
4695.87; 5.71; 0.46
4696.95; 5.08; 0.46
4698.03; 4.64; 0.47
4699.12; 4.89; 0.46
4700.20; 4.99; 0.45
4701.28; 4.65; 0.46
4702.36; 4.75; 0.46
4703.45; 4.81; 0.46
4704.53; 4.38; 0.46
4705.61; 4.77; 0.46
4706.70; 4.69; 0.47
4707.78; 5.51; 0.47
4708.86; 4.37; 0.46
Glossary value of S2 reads 4.9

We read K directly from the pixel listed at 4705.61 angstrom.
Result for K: 4.77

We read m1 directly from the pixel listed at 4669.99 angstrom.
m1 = 3.63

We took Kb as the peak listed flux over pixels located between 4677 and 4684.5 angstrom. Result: 5.05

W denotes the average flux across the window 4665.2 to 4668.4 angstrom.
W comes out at 4.39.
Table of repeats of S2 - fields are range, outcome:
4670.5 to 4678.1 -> 5.14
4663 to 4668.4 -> 4.65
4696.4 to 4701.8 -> 5.08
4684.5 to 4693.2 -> 4.98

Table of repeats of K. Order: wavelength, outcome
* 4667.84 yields 4.15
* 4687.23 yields 4.62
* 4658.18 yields 5.1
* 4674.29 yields 4.16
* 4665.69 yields 4.65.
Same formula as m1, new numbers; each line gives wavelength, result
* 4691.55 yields 4.78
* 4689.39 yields 4.33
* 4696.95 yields 5.08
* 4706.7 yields 4.69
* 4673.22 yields 4.9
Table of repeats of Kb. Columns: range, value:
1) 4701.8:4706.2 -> 4.81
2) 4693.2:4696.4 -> 5.71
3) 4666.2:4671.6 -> 4.4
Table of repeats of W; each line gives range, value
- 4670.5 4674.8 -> 4.49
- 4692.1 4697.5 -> 5.09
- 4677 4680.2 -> 4.47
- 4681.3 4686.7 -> 4.73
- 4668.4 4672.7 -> 4.16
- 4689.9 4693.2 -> 4.6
